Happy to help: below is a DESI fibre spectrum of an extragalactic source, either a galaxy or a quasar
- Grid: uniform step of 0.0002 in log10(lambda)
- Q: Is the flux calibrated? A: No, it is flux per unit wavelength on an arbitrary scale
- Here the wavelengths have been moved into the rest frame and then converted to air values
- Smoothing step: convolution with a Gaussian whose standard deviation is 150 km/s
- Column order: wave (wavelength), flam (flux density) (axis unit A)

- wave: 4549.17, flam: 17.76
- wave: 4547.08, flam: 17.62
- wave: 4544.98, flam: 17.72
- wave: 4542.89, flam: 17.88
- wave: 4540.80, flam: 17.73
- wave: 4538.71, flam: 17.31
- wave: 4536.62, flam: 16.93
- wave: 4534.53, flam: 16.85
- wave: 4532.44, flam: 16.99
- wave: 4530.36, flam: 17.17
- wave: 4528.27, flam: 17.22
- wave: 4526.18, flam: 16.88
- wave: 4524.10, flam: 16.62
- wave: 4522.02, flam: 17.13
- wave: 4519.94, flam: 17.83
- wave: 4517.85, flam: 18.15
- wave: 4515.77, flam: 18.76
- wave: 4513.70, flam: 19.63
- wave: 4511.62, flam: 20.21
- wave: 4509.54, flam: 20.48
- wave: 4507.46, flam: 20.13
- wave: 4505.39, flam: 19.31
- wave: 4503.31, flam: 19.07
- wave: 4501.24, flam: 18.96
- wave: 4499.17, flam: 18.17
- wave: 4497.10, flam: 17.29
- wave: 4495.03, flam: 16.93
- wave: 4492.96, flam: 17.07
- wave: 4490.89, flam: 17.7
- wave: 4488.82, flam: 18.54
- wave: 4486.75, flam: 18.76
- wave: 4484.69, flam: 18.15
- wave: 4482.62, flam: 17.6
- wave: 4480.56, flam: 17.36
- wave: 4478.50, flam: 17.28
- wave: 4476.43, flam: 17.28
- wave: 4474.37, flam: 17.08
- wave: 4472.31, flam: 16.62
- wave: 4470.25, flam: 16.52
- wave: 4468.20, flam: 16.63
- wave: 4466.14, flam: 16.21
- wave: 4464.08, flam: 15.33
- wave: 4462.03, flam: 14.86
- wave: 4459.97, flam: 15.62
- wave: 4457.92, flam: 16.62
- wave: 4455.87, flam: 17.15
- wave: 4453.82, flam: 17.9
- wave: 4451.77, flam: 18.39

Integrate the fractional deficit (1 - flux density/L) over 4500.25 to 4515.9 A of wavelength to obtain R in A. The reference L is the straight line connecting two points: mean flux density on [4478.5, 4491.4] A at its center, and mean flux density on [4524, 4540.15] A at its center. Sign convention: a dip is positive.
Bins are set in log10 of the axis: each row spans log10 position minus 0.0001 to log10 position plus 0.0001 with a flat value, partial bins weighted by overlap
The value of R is -1.9 A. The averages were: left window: 18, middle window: 19.6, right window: 17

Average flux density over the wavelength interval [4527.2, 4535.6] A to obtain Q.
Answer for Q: 17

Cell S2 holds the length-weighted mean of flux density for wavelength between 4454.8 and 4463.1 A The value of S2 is 16.1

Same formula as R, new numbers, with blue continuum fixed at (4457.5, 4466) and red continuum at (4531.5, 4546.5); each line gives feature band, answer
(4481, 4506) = -2.7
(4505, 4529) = -2.4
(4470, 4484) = -1.1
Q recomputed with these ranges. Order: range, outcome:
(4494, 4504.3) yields 18.1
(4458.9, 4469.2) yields 15.7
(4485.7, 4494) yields 18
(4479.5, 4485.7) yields 17.7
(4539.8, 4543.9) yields 17.8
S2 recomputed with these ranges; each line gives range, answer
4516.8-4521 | 18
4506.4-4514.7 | 20.1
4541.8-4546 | 17.8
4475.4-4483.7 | 17.4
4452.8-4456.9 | 17.5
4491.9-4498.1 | 17.1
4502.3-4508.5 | 19.5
